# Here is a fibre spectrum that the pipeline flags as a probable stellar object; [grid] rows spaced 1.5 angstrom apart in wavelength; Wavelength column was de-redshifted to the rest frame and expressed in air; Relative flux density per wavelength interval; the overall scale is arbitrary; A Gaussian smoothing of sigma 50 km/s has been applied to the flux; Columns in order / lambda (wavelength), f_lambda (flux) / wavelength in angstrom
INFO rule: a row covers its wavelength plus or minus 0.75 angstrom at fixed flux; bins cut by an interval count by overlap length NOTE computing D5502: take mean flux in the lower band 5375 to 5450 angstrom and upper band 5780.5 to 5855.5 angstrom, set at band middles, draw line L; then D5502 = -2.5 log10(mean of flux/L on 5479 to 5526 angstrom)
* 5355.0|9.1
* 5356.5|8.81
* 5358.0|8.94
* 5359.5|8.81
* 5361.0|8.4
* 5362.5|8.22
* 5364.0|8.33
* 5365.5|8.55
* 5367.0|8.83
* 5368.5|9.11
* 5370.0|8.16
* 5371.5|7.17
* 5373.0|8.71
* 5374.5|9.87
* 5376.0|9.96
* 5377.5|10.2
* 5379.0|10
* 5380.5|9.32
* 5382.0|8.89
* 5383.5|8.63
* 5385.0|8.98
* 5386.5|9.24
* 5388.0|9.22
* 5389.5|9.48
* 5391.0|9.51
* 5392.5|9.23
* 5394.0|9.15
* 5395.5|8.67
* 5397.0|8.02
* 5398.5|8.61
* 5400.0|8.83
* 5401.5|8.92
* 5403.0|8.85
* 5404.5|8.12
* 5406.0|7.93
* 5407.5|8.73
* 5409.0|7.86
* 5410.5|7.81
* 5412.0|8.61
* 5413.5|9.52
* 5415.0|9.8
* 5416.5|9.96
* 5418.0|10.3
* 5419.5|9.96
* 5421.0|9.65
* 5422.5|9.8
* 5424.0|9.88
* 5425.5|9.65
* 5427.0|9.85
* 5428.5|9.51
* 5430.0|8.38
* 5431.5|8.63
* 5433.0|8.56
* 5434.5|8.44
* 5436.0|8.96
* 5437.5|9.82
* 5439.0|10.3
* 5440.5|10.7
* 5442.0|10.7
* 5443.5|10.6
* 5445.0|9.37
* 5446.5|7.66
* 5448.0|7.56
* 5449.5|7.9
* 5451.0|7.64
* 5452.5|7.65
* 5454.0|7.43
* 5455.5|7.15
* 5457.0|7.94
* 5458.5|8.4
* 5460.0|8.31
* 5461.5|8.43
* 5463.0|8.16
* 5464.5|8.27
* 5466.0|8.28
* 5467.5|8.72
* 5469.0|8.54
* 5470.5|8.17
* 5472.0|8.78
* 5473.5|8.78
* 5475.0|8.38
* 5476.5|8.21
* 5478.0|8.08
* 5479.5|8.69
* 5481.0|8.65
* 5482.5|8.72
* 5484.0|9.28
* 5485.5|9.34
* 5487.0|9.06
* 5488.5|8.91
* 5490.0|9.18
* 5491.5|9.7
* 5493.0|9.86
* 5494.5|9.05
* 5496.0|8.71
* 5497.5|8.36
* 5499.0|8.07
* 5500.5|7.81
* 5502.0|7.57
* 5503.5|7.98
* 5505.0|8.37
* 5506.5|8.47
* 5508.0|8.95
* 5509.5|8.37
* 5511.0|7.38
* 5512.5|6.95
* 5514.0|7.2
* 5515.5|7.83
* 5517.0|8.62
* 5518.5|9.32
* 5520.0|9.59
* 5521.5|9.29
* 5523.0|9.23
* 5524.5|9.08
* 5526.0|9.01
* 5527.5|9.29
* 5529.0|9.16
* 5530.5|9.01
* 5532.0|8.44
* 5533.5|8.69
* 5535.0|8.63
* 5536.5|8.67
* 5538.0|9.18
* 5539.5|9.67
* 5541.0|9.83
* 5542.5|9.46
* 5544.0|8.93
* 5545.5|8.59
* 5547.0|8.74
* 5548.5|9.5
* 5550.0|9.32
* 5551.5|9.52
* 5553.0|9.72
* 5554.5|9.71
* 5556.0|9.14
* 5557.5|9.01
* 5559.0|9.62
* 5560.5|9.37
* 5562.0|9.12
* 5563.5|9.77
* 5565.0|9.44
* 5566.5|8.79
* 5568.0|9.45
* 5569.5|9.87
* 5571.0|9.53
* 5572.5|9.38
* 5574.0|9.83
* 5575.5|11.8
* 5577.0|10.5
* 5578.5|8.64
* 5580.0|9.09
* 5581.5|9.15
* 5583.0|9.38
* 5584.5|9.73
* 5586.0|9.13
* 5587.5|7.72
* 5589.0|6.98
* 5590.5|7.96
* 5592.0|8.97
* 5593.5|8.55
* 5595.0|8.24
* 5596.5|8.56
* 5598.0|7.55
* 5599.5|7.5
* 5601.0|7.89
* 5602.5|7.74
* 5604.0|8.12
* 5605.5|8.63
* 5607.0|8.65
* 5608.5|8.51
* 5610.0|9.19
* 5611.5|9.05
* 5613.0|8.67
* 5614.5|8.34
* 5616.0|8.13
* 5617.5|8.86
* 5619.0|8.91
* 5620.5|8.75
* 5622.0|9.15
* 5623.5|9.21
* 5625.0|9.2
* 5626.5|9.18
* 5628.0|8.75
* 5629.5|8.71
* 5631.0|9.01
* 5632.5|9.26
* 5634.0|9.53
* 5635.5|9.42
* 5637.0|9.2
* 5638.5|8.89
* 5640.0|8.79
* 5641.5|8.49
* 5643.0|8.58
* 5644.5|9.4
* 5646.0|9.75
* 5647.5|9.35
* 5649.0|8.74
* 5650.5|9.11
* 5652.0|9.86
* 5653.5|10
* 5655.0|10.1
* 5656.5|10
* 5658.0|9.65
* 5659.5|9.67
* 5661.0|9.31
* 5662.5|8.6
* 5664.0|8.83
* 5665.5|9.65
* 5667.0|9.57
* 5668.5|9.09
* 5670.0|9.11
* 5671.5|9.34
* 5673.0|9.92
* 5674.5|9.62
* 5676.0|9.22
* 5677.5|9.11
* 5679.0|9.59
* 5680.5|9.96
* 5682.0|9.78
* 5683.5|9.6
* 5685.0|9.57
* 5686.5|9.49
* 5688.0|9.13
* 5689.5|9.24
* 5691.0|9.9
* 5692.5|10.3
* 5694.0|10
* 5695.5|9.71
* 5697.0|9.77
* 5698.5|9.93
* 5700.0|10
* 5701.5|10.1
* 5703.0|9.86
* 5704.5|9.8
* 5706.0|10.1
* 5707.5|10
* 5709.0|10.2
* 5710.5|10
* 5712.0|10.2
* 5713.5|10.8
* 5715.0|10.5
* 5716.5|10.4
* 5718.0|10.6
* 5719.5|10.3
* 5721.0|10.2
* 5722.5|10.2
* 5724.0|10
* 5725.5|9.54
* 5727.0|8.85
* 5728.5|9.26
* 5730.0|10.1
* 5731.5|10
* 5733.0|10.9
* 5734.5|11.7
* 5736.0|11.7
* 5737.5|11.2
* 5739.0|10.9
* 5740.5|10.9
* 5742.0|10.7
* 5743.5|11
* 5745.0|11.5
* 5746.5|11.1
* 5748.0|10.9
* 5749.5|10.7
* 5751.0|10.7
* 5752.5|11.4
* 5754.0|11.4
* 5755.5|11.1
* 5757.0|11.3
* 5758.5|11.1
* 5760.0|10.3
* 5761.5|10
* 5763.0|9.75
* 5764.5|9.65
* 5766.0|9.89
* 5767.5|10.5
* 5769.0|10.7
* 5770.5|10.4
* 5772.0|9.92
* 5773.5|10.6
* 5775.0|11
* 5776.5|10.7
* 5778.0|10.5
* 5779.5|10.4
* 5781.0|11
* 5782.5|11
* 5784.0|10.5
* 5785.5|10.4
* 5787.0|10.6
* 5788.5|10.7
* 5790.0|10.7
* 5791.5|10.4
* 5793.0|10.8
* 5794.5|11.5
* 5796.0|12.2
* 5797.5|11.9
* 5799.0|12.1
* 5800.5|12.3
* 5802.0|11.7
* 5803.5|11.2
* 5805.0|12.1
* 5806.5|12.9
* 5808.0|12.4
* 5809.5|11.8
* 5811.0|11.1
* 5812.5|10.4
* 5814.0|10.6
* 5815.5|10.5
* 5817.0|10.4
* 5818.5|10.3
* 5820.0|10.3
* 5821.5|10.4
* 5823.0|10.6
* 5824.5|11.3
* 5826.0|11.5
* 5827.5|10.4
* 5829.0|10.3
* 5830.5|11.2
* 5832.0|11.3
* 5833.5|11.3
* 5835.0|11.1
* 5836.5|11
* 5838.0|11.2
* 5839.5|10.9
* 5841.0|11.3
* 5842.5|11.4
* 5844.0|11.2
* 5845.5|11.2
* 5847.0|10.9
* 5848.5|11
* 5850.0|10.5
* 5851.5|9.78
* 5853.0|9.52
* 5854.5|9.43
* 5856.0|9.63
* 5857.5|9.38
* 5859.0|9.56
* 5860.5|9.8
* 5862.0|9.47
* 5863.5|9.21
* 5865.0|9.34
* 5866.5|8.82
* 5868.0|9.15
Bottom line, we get 0.11 mag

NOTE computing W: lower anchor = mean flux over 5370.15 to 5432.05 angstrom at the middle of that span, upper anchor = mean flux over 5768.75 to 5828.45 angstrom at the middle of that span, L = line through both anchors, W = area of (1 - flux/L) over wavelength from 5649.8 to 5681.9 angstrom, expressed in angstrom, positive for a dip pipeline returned 2.7 angstrom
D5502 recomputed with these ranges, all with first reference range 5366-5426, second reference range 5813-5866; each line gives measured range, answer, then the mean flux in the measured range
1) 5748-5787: -0.04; 10.6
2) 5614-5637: 0.10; 8.98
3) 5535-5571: 0.03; 9.31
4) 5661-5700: 0.05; 9.53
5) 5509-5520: 0.17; 8.05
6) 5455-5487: 0.10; 8.47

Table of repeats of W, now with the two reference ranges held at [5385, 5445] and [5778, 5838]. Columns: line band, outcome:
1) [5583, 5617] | 5.79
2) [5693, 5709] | 0.96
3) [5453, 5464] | 1.70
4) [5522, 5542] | 1.44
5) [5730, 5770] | 0.07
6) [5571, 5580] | 0.07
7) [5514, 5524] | 0.89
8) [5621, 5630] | 1.04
